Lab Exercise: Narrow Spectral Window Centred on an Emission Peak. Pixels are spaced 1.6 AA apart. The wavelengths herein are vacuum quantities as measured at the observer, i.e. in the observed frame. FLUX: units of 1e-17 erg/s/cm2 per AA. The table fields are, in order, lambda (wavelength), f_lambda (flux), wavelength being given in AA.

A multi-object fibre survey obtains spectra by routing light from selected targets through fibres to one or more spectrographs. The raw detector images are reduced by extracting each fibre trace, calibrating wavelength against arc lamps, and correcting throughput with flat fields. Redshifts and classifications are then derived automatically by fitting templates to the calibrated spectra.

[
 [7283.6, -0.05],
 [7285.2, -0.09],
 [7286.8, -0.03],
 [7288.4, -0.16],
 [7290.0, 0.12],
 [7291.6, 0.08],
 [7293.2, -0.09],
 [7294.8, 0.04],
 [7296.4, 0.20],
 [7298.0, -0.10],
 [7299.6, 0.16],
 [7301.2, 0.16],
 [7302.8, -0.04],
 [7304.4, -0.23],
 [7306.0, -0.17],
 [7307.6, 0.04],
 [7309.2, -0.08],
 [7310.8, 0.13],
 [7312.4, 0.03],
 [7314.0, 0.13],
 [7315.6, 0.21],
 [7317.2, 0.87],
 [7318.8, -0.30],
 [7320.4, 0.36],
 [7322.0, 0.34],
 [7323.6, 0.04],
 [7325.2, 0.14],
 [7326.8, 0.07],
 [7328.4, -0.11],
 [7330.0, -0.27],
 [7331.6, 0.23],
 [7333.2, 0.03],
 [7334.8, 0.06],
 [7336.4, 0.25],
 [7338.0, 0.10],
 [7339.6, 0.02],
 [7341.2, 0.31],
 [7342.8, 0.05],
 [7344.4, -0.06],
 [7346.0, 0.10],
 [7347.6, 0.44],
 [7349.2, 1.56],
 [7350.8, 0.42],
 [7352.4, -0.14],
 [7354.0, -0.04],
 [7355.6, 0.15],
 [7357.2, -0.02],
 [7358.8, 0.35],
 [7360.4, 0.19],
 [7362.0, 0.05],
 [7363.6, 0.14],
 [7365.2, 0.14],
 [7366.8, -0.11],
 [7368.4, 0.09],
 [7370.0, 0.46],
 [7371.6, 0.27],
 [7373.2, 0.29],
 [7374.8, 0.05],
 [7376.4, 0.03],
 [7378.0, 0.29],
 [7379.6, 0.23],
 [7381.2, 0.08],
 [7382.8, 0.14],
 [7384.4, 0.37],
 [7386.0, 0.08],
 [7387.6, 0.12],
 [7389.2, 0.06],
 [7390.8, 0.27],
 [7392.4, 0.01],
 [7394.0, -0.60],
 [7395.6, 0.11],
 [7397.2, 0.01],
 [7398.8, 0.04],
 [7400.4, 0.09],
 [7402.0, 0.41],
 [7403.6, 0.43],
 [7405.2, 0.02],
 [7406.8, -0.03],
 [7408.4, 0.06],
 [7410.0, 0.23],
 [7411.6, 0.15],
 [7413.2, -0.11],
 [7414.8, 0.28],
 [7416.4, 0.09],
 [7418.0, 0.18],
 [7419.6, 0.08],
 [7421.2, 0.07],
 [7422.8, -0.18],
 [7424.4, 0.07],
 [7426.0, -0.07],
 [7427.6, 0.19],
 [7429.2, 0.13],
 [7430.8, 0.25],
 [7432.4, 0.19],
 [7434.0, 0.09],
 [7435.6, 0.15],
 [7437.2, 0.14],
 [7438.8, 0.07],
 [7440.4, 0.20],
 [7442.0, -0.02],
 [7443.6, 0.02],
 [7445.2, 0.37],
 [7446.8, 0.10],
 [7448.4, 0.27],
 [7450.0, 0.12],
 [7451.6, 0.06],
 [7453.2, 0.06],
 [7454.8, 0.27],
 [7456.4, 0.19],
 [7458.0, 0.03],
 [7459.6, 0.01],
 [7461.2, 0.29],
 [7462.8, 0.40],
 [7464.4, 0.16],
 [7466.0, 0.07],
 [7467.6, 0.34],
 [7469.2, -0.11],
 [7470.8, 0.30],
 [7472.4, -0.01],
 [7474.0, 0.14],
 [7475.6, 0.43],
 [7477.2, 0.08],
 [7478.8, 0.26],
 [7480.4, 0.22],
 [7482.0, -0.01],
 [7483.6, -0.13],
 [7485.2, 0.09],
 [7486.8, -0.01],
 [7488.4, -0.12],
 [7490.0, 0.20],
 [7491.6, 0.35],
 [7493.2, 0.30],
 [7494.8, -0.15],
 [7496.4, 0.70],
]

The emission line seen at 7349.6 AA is H-alpha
